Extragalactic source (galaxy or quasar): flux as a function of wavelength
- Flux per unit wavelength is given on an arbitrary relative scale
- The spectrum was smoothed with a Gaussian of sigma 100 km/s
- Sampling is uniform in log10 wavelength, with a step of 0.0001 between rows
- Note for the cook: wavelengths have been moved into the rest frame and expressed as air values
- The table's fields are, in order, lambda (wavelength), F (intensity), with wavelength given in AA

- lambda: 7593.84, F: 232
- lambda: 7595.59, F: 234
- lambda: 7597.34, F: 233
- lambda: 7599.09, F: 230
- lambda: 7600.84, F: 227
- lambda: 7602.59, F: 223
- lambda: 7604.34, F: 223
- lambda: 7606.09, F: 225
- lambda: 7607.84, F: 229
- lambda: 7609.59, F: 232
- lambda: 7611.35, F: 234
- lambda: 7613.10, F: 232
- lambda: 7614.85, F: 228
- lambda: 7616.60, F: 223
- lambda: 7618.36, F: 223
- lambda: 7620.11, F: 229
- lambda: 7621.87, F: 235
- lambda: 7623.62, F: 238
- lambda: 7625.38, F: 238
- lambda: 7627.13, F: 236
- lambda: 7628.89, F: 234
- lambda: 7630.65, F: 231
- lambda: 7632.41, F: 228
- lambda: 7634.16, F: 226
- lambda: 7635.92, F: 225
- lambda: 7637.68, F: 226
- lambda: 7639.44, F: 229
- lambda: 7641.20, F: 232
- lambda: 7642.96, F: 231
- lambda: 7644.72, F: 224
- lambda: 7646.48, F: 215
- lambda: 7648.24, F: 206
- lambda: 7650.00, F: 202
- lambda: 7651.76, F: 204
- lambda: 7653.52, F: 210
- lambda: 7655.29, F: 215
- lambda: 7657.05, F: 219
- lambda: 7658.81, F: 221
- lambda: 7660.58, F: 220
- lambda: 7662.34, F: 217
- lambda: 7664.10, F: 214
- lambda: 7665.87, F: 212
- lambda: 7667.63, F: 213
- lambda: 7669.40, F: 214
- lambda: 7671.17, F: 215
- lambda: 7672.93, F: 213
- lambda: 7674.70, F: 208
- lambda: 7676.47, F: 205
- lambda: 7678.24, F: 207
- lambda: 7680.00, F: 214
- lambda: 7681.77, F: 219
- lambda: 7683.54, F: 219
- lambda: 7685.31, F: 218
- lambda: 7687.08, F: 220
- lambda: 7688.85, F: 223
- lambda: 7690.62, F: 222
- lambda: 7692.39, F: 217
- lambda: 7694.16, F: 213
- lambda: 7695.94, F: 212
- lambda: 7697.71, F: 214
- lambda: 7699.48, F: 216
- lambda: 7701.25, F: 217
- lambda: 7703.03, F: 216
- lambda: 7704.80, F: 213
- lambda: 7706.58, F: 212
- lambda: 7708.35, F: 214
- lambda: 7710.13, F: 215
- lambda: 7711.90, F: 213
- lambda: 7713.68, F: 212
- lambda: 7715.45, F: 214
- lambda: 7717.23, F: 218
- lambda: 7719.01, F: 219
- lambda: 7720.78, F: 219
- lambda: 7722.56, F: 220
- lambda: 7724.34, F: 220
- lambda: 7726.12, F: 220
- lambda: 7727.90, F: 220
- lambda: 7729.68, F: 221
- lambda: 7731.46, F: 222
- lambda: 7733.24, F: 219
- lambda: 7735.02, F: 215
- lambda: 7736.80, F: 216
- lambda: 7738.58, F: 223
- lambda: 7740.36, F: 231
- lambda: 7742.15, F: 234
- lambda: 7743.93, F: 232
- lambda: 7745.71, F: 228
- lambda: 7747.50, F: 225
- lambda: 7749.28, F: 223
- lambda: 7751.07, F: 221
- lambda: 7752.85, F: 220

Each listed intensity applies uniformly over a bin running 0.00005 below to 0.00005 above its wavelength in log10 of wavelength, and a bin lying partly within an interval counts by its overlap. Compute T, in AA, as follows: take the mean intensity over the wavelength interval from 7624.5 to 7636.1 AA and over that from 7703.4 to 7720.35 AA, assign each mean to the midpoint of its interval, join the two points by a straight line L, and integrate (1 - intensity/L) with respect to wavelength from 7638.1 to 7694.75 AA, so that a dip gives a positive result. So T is 2.02 AA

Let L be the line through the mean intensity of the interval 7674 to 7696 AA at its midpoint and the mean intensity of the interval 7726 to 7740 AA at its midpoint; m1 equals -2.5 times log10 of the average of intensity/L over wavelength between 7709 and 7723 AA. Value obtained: 0.01 mag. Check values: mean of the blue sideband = 215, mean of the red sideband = 220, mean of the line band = 216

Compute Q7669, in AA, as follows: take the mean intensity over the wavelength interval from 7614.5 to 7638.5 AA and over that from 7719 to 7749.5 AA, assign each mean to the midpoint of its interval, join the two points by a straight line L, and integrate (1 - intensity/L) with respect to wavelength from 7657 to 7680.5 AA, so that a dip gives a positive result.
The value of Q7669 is 1.4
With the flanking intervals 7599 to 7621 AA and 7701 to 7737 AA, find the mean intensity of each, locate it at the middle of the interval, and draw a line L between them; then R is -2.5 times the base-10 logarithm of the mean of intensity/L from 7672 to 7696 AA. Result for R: 0.026 mag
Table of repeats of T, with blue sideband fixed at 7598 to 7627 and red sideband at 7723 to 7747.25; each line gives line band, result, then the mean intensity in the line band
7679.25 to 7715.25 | 1.47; 216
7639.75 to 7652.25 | 0.58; 217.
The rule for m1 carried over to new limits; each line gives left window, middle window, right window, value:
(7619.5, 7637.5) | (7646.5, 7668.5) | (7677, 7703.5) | 0.057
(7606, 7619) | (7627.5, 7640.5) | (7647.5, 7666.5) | -0.037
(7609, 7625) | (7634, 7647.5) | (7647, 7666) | -0.028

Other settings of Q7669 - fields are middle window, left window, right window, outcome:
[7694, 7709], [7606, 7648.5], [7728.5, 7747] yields 0.8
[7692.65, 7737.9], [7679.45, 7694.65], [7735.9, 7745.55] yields 1.4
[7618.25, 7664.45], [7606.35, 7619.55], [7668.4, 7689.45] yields -0.2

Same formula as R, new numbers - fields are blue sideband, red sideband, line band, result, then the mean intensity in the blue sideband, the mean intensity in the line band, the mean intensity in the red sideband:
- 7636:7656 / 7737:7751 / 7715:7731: 0.03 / 218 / 219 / 227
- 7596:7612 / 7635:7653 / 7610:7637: -0.03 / 228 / 231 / 219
